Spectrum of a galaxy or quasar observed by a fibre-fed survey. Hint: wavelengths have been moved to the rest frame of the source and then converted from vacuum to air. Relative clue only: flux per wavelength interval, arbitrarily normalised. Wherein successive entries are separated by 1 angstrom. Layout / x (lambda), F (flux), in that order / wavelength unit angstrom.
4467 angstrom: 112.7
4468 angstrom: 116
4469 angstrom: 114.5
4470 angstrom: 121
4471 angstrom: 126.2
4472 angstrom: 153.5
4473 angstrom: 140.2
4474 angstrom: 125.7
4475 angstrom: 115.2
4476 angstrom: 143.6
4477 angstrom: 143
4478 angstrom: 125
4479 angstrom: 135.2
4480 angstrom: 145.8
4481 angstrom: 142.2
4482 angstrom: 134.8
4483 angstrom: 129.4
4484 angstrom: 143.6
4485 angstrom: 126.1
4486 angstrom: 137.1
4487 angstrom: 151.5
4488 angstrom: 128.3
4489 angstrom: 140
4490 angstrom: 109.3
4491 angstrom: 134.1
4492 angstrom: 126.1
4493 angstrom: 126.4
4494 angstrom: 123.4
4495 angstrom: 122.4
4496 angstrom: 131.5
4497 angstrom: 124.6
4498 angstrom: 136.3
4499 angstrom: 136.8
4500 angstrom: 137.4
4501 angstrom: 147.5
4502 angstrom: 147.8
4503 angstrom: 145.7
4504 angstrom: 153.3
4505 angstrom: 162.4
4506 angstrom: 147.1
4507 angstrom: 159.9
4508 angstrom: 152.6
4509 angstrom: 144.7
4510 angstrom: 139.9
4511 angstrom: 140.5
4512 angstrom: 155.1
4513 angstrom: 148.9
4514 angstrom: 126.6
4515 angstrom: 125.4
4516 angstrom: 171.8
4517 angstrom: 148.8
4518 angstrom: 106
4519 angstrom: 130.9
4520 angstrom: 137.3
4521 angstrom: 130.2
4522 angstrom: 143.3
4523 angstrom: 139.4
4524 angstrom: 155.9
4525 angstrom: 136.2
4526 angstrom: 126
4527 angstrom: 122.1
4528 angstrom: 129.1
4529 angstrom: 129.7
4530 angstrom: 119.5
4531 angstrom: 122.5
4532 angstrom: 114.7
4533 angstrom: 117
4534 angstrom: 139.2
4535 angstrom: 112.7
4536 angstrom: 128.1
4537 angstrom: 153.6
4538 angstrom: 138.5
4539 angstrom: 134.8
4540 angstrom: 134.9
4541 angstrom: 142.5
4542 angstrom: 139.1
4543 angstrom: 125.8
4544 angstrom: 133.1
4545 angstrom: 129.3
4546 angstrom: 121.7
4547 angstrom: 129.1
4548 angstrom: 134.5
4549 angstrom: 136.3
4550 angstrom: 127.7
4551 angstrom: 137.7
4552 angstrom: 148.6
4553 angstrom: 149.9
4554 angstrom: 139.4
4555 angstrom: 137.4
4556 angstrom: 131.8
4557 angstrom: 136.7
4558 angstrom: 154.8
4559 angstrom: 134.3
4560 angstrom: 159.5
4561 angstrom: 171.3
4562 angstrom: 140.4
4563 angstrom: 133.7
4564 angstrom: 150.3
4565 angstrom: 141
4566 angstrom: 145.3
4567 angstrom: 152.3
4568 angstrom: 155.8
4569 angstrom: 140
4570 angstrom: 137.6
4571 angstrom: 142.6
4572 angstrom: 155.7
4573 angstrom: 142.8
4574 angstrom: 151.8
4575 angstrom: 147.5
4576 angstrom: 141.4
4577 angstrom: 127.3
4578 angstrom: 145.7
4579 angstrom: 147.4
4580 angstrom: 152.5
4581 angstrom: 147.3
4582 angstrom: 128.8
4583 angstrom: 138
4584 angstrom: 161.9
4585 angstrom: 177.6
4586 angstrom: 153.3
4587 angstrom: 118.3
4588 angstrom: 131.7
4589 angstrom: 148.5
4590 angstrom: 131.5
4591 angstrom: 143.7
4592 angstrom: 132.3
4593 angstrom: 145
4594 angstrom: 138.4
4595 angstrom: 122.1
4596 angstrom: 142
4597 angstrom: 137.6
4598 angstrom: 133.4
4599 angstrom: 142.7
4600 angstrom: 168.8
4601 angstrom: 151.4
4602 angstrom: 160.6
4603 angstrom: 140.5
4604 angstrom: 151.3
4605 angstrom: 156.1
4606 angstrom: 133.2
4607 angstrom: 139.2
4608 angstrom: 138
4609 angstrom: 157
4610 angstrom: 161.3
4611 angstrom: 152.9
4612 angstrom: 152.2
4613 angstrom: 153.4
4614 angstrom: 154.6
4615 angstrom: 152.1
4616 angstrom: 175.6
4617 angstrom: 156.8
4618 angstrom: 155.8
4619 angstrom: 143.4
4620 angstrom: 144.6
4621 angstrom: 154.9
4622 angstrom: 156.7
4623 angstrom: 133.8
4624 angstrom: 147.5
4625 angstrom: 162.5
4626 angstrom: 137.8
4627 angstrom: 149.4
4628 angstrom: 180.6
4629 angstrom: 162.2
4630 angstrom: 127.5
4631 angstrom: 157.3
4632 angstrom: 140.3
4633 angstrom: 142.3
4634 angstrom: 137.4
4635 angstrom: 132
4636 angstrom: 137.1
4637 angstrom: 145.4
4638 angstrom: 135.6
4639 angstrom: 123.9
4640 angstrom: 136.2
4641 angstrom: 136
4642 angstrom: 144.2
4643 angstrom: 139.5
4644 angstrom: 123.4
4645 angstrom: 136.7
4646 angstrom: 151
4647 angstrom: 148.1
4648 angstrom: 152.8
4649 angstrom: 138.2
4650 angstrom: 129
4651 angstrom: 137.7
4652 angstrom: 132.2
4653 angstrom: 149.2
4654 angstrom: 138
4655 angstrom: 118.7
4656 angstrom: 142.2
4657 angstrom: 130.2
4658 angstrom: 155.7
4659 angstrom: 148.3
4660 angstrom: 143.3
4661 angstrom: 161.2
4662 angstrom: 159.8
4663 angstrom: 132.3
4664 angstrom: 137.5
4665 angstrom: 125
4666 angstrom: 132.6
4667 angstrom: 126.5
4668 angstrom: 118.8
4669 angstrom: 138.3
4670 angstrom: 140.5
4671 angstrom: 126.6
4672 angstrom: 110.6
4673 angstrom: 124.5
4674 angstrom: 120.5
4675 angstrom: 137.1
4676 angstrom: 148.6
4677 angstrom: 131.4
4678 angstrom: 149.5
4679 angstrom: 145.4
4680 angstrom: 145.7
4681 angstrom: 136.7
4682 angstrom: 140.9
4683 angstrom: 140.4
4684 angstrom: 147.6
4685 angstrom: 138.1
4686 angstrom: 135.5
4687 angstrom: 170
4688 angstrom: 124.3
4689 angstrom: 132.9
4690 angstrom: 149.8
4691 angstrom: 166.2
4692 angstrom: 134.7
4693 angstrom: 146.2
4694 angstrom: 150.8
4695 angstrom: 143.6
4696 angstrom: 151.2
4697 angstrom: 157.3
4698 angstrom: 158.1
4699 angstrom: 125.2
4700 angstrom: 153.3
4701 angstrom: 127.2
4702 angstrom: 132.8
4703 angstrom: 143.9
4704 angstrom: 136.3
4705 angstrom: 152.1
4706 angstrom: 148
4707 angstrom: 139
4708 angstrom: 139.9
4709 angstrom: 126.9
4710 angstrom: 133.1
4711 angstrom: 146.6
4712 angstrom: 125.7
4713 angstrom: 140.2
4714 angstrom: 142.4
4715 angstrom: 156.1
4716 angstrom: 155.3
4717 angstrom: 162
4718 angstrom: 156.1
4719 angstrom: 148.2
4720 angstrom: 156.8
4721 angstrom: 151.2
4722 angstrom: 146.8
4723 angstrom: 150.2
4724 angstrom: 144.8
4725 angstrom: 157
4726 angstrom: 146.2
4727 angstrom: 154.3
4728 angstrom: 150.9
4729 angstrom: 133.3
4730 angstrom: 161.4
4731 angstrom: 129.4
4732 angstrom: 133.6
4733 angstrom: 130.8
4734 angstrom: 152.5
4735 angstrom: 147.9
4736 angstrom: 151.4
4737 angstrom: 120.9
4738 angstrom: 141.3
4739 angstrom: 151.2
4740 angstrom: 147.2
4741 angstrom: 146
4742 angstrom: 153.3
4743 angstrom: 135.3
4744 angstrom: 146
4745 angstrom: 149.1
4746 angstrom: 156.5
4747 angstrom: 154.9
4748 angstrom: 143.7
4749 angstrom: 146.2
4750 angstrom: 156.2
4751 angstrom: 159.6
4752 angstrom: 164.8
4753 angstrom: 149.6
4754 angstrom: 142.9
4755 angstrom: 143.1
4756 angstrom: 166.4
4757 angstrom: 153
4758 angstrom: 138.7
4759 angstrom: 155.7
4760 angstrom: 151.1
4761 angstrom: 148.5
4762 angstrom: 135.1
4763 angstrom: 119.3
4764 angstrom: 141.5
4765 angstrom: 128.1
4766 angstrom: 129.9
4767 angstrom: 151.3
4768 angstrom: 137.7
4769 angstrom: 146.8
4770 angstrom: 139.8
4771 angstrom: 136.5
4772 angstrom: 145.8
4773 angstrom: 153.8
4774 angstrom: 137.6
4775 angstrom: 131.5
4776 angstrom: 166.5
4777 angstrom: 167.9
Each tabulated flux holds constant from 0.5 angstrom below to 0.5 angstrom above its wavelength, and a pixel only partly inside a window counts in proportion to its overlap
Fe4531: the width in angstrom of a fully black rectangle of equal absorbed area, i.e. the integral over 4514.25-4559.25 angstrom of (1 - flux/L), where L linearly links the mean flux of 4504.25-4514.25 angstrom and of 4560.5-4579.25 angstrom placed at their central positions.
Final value 4.0 angstrom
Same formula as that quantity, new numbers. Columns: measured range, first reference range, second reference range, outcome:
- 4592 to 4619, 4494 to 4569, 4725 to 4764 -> -1.4 angstrom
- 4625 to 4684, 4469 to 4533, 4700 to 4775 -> 1.0 angstrom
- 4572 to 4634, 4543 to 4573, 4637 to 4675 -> -3.6 angstrom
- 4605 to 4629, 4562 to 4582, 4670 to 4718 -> -1.4 angstrom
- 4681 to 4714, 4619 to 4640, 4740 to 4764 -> 1.0 angstrom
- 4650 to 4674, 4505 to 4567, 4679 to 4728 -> 1.3 angstrom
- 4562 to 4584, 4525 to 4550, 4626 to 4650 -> -1.7 angstrom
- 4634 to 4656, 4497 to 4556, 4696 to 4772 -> 0.7 angstrom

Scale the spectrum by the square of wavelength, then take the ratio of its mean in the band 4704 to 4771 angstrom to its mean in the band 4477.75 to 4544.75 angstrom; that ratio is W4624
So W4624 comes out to 1.2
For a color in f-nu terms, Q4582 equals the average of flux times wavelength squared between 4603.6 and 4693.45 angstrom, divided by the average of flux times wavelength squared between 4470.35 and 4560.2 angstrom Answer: 1.1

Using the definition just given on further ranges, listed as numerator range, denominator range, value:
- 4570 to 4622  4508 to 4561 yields 1.11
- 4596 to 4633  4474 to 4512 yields 1.15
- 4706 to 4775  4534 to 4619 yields 1.09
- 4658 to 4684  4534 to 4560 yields 1.06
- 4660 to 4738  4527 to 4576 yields 1.10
